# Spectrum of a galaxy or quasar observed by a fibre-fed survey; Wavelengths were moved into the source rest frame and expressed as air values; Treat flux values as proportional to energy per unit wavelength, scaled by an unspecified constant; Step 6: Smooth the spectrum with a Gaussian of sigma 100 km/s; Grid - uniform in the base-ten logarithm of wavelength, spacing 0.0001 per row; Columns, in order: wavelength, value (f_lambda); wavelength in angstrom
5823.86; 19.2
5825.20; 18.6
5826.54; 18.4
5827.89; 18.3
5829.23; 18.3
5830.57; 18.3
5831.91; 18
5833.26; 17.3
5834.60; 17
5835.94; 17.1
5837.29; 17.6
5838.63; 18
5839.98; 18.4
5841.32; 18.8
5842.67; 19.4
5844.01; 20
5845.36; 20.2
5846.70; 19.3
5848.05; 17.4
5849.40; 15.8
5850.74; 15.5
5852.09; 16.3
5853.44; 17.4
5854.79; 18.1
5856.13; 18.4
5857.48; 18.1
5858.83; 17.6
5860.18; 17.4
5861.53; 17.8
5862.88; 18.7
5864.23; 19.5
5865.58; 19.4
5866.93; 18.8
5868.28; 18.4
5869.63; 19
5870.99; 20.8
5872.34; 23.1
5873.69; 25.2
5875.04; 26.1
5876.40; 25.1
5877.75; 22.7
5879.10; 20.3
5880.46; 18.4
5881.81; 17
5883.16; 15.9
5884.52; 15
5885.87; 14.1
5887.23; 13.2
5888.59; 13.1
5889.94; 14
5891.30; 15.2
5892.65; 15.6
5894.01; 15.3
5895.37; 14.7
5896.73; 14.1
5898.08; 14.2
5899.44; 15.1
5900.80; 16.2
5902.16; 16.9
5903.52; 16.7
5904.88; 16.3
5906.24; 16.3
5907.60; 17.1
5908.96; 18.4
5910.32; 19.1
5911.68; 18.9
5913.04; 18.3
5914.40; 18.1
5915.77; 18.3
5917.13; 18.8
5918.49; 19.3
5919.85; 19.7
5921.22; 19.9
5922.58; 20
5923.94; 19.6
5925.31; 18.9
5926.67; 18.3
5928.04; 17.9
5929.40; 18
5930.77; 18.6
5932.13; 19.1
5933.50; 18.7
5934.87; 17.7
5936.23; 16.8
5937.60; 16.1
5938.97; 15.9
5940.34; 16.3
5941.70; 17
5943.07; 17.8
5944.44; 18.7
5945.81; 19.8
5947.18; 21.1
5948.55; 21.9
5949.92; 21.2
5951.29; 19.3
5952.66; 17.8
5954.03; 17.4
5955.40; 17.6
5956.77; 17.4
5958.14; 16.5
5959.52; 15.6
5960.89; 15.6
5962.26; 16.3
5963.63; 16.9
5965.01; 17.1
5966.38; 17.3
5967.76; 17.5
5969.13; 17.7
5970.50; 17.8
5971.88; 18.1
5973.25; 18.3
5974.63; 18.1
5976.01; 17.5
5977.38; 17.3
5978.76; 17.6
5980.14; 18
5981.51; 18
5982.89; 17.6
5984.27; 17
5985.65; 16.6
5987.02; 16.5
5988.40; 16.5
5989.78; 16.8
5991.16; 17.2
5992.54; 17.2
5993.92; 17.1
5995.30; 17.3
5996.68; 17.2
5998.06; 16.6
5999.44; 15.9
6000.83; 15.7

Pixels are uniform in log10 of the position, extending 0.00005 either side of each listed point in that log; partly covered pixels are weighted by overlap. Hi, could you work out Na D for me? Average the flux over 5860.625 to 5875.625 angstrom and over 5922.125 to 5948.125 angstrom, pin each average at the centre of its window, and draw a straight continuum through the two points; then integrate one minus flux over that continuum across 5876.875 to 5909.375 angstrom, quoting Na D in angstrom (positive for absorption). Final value 5.9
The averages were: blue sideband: 20.5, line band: 16.1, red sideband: 18.2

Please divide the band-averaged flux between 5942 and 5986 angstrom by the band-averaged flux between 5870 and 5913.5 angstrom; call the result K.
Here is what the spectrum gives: 1.02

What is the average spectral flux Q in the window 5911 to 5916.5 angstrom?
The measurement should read 18.4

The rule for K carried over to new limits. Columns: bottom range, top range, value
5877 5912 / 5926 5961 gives 1.11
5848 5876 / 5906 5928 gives 0.98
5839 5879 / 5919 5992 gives 0.92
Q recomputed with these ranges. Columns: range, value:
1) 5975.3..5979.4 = 17.5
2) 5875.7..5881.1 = 21.6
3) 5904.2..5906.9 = 16.3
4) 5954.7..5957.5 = 17.5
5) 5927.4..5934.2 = 18.5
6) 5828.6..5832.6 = 18.2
